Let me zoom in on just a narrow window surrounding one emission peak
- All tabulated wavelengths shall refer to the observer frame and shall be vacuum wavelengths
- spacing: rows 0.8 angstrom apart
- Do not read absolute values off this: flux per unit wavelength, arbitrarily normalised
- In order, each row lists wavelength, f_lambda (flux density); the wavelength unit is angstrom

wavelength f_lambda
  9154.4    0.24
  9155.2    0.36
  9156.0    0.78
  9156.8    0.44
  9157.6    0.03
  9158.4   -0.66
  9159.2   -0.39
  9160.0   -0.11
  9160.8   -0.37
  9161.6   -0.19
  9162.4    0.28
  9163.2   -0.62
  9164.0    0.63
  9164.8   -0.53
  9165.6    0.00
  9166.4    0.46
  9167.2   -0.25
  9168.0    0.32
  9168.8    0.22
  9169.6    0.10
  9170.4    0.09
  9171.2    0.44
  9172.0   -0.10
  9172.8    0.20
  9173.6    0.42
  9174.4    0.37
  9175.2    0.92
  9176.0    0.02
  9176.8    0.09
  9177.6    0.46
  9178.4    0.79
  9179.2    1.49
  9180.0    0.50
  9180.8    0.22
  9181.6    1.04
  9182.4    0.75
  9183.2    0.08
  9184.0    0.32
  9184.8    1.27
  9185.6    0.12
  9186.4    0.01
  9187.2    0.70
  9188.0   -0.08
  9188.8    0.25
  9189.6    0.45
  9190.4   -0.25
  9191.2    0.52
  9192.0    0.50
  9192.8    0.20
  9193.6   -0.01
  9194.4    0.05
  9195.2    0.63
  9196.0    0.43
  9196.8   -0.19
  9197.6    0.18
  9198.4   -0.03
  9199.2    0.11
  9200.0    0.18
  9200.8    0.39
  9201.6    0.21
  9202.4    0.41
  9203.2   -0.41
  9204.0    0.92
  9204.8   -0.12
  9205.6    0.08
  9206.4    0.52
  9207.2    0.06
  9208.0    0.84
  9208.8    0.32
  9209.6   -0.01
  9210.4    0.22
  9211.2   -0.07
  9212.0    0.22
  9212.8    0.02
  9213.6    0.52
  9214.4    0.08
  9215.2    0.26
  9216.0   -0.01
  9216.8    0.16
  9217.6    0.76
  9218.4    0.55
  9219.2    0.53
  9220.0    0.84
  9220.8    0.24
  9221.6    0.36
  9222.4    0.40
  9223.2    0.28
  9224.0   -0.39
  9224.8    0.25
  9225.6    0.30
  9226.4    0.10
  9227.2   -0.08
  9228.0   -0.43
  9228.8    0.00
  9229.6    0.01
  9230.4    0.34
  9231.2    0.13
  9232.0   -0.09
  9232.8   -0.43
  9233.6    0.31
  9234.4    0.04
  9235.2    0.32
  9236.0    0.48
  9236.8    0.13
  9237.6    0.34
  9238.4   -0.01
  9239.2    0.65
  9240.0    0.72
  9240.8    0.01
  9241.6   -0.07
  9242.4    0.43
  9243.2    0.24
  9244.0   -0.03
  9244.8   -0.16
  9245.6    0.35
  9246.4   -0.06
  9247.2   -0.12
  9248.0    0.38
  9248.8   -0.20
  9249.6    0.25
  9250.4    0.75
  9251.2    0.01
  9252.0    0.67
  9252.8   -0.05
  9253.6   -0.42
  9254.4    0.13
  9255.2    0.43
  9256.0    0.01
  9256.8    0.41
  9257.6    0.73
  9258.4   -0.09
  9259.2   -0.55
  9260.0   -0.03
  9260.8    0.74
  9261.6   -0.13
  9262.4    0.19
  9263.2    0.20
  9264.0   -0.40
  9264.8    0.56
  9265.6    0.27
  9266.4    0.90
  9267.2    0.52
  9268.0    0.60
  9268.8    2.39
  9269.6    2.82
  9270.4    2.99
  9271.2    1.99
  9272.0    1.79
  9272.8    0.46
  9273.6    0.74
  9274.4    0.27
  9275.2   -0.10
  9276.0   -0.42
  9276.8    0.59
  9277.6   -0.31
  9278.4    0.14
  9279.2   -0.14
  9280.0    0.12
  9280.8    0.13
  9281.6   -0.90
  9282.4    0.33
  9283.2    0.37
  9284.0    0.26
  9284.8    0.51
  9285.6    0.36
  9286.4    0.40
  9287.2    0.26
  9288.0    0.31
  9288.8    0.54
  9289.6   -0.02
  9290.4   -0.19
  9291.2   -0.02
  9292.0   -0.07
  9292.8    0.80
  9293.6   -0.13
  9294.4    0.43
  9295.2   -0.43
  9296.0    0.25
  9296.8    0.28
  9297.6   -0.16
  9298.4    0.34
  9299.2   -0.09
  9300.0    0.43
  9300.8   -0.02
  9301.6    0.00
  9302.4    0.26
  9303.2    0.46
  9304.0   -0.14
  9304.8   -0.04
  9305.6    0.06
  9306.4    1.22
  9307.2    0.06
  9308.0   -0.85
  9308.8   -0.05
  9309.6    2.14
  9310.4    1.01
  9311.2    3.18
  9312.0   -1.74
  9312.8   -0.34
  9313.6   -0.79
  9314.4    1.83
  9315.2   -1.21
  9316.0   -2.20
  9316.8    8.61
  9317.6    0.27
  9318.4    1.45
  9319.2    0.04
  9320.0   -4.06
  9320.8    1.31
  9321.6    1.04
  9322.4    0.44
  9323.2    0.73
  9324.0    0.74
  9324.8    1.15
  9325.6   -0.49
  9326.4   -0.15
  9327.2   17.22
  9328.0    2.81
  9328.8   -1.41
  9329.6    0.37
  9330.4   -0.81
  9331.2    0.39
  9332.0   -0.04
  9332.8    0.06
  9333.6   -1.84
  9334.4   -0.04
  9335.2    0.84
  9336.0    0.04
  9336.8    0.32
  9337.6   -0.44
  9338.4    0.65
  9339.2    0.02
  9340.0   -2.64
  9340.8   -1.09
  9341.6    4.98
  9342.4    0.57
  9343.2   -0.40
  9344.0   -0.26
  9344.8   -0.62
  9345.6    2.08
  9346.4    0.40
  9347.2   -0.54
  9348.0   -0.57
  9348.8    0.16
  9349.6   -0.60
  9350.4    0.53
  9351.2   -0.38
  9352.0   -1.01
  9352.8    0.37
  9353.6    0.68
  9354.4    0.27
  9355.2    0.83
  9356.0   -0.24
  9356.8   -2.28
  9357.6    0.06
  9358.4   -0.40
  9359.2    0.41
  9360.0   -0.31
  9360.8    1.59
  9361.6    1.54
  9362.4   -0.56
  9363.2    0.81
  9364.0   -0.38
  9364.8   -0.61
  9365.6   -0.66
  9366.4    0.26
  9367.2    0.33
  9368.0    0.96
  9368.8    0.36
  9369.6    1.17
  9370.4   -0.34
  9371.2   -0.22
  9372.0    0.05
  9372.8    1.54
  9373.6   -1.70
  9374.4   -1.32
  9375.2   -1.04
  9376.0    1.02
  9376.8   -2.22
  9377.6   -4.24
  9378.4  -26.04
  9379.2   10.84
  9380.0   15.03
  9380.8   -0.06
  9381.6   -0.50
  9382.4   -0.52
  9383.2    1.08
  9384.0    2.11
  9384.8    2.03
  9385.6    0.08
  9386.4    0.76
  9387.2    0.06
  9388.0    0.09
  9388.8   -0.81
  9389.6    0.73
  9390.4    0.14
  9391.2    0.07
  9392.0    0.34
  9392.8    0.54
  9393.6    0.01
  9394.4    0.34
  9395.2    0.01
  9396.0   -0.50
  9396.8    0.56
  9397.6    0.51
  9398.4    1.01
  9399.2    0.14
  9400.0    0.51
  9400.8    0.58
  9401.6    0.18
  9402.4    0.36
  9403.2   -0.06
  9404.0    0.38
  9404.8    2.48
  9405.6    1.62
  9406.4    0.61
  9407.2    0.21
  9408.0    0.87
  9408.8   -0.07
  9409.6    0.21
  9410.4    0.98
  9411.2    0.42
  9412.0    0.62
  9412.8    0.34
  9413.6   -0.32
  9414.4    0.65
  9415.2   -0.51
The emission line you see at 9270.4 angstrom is Hbeta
